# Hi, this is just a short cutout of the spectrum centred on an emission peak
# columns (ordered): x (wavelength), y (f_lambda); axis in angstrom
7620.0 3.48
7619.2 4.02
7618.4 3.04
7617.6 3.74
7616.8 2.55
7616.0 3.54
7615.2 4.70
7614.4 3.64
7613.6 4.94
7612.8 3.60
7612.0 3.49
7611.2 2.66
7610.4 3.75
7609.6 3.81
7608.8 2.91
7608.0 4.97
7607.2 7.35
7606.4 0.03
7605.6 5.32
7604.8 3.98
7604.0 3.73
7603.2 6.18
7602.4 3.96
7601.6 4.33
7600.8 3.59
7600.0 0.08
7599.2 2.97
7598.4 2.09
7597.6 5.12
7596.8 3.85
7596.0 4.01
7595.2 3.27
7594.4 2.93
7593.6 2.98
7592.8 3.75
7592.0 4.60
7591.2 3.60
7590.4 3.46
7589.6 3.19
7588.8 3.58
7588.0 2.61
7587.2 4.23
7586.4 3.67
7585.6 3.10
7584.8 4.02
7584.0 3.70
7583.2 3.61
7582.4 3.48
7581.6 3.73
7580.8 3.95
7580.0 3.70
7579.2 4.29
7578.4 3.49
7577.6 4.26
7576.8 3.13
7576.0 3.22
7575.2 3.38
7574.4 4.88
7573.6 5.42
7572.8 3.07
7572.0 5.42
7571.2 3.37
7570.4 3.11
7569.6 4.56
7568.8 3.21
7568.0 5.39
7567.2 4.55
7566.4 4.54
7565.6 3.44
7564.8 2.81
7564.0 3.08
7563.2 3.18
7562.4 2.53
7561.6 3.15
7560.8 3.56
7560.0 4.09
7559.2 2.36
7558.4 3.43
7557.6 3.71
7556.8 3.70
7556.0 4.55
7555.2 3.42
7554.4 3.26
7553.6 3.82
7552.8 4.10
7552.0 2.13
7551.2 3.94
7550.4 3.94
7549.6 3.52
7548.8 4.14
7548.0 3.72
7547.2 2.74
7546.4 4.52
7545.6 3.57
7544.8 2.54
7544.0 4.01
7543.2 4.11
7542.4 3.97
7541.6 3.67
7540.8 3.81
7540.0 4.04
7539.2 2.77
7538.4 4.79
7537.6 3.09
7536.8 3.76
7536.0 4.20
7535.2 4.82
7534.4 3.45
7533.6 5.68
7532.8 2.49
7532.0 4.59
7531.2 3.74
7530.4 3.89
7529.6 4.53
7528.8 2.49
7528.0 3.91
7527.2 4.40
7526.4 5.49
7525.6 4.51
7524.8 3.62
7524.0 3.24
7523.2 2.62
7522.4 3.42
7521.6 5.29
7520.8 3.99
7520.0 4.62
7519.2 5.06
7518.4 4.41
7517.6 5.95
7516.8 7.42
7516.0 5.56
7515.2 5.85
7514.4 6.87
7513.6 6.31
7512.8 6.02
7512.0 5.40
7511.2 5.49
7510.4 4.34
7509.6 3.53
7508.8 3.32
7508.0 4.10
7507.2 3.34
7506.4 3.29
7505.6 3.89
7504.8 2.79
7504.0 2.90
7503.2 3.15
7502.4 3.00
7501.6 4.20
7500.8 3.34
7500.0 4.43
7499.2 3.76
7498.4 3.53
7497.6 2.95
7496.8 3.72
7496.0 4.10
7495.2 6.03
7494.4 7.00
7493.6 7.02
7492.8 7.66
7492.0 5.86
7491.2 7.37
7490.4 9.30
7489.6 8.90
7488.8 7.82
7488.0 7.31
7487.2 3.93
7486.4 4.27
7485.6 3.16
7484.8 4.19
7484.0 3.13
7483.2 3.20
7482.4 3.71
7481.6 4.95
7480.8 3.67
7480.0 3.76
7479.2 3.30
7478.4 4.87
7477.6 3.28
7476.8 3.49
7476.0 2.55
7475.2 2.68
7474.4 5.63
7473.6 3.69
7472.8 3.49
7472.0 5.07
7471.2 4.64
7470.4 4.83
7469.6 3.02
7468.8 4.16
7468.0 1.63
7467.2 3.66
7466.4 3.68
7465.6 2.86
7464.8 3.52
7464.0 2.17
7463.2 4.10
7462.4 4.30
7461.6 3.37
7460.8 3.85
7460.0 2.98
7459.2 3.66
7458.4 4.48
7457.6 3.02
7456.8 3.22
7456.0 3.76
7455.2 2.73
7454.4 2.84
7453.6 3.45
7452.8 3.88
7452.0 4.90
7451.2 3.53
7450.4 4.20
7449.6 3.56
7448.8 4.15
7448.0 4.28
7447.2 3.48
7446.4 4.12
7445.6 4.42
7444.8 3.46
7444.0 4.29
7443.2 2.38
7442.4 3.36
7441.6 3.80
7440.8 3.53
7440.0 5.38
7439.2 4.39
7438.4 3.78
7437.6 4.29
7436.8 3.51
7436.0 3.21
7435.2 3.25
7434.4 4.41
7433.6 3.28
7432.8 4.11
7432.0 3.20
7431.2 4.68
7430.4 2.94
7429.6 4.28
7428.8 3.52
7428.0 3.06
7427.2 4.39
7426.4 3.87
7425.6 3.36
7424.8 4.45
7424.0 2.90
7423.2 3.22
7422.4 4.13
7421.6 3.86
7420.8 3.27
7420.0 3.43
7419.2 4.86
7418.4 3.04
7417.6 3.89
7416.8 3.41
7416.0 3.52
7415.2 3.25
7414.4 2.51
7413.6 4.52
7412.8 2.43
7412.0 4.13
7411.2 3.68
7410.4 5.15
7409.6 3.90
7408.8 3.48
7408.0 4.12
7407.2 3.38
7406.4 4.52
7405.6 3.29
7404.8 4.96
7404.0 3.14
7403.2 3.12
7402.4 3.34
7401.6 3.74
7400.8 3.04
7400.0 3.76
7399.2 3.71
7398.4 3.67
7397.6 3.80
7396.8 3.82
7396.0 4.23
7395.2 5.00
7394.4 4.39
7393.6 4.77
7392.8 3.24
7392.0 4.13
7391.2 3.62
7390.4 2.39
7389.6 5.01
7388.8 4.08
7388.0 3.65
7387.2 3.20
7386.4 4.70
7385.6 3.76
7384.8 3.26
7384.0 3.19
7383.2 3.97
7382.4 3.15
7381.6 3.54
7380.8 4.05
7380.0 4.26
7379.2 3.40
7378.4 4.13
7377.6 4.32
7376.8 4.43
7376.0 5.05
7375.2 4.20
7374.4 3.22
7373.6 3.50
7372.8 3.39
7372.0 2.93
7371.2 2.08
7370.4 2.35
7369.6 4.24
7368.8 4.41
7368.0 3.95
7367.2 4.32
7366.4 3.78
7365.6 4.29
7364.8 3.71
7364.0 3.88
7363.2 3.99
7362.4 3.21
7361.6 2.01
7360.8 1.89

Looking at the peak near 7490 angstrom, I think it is H-alpha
